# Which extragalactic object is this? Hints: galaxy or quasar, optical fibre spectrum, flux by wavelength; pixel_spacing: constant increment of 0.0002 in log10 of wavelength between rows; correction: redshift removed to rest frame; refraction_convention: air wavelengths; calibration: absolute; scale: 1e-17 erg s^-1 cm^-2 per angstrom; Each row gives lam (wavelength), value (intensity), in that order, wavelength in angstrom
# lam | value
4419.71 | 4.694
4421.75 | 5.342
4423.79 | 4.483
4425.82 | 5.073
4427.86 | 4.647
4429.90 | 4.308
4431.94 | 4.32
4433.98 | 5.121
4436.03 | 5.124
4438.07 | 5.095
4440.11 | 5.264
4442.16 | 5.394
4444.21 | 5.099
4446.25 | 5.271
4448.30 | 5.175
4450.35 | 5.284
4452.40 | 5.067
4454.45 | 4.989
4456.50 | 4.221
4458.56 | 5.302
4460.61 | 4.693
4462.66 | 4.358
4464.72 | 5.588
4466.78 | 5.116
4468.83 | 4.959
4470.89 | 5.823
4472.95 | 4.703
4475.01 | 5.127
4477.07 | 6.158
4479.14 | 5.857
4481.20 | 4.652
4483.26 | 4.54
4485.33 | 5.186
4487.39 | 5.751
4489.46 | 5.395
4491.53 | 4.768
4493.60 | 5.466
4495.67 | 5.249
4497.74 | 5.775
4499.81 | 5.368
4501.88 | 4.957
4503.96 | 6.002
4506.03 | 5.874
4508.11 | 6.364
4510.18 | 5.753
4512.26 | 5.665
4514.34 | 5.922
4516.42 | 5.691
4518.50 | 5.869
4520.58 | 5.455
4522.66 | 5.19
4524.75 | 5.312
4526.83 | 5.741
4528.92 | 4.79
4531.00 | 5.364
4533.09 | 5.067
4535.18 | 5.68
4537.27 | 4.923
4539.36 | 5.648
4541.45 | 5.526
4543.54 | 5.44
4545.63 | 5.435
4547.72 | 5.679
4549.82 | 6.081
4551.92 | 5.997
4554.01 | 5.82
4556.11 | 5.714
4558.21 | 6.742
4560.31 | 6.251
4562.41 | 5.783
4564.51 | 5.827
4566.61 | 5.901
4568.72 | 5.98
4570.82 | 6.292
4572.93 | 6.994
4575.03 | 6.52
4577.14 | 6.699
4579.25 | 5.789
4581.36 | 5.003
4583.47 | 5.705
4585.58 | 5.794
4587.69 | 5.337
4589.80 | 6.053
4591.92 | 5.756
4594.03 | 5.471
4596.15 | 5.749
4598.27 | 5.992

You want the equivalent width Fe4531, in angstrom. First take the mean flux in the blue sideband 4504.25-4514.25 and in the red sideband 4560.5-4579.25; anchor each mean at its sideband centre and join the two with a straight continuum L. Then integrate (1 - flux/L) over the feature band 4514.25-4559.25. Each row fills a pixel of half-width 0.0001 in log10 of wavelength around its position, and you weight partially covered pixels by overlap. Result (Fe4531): 3.5 angstrom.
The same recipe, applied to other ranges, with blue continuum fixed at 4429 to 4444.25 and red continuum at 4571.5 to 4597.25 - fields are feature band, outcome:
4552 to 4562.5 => -0.6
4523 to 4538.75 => 0.8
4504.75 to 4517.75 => -1.1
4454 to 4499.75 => 0.4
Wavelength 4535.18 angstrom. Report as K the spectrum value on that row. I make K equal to 5.68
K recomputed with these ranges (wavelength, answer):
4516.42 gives 5.691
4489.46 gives 5.395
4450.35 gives 5.284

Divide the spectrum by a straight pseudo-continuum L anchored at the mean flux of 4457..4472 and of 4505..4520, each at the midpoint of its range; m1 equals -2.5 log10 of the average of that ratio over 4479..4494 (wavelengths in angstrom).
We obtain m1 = 0.06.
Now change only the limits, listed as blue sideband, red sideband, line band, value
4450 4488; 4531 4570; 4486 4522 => -0.04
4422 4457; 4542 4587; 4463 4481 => -0.02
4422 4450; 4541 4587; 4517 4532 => 0.05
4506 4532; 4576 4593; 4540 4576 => -0.05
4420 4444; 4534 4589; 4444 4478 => 0.00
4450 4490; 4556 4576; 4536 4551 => 0.08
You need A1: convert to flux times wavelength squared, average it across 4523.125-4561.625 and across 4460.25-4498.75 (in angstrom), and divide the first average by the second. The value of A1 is 1.1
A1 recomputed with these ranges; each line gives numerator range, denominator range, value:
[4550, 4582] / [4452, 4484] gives 1.25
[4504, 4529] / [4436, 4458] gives 1.15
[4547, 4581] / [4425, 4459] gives 1.30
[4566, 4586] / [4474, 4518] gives 1.14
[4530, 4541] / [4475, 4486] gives 1.04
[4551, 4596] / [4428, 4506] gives 1.21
